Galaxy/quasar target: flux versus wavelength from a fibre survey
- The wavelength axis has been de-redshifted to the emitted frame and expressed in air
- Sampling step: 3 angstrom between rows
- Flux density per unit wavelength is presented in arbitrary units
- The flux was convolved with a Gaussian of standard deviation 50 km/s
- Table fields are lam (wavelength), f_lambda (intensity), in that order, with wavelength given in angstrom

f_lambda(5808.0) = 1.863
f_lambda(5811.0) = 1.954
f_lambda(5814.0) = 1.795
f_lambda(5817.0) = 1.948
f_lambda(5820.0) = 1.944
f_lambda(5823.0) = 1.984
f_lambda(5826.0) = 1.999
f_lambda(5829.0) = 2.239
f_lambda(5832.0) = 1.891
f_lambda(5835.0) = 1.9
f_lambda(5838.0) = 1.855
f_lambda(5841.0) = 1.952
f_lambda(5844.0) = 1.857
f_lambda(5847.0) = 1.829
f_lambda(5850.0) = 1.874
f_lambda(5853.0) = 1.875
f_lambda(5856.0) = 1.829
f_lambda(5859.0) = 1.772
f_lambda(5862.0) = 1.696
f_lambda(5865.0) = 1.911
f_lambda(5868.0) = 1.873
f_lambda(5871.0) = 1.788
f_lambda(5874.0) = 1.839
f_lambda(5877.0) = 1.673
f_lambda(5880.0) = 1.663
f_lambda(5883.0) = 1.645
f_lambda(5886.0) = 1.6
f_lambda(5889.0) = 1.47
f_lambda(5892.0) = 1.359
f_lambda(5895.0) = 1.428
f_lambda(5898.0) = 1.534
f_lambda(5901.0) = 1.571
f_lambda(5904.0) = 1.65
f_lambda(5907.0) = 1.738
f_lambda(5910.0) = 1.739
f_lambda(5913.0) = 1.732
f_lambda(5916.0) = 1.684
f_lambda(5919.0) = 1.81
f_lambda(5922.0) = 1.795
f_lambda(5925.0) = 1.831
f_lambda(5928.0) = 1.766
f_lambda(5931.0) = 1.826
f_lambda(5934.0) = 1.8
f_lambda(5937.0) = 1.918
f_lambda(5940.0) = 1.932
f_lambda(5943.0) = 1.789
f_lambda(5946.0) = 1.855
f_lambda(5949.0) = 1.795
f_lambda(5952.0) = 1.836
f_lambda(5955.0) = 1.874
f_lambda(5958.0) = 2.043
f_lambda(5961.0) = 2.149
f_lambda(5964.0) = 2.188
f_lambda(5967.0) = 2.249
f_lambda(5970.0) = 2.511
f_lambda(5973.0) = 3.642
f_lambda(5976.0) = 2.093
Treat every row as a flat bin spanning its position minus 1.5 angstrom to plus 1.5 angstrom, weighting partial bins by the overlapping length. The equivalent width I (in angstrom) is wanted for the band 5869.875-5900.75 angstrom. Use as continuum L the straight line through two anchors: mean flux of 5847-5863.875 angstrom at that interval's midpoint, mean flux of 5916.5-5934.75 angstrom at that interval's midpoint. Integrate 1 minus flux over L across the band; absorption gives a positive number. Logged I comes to 3.6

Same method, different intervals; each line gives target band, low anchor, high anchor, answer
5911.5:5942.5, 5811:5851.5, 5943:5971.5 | 3.17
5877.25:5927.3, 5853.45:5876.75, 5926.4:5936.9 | 4.67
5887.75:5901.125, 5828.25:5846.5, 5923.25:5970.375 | 3.29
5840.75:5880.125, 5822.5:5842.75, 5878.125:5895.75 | -1.62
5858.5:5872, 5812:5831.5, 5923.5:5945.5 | 0.80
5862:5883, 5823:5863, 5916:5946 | 1.10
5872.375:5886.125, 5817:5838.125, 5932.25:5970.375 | 1.98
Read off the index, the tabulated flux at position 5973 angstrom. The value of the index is 3.642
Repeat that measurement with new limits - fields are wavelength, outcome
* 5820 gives 1.944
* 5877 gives 1.673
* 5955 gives 1.874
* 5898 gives 1.534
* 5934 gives 1.8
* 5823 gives 1.984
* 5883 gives 1.645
